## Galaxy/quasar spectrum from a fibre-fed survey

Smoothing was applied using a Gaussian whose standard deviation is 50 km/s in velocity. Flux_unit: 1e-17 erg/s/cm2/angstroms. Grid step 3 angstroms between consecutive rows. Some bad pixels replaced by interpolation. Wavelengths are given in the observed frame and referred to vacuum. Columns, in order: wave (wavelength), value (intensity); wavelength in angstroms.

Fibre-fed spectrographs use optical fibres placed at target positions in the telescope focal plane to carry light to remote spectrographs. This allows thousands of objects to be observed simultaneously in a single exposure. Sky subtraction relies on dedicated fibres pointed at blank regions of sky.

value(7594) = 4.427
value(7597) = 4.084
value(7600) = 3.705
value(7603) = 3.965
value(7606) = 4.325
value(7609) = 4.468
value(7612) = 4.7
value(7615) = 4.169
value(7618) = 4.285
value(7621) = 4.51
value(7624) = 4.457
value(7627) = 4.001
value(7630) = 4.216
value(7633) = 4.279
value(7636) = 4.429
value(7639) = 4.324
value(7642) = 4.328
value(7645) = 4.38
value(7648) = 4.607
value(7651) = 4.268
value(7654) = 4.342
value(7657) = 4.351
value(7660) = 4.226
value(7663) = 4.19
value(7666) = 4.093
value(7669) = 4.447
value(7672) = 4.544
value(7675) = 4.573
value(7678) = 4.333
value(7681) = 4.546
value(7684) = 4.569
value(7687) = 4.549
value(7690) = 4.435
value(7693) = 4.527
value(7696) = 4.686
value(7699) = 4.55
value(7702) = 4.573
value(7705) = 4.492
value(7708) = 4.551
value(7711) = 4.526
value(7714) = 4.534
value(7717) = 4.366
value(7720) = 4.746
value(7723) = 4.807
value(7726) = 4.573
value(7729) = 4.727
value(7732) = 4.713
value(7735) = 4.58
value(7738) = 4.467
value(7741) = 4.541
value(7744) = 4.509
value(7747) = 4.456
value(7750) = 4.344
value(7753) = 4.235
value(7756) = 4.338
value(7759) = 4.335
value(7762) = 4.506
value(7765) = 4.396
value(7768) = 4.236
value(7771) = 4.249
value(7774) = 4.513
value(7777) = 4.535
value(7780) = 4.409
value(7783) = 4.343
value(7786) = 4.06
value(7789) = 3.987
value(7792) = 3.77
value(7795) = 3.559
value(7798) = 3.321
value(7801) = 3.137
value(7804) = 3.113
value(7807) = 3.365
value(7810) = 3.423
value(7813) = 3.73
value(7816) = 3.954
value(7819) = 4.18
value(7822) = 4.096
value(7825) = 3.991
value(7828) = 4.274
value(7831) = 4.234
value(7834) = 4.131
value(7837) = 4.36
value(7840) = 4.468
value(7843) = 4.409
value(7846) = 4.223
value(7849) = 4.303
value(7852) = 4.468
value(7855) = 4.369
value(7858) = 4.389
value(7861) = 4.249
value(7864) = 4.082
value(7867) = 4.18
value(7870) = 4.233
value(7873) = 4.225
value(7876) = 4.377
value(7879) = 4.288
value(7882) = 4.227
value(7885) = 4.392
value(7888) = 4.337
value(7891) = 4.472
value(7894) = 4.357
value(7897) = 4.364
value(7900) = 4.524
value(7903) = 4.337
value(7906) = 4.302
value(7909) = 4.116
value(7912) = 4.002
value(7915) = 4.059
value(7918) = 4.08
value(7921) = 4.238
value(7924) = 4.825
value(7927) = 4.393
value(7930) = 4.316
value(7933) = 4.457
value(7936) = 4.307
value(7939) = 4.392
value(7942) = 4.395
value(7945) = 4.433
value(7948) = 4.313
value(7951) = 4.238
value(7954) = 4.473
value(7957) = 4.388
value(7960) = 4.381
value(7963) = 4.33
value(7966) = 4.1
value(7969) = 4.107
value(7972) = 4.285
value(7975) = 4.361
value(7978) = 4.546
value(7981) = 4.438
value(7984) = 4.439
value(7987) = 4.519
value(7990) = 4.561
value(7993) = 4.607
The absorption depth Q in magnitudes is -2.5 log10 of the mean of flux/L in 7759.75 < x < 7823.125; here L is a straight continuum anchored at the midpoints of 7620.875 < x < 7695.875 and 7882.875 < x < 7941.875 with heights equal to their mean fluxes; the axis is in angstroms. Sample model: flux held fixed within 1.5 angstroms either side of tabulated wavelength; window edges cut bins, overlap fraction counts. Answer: 0.11 mag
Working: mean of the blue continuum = 4.38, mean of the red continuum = 4.33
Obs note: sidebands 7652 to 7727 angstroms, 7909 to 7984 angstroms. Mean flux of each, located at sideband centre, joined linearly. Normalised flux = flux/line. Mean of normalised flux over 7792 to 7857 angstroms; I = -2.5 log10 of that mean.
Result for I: 0.12 mag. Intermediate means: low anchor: 4.48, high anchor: 4.33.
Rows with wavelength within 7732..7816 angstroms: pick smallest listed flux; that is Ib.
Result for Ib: 3.113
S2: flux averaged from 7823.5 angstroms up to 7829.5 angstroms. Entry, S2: 4.13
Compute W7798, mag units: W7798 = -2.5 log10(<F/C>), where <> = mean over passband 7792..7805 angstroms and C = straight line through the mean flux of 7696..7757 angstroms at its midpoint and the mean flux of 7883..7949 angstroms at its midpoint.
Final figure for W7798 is 0.31 mag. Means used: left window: 4.54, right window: 4.34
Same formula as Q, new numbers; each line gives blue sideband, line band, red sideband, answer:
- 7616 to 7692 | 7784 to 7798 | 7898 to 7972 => 0.143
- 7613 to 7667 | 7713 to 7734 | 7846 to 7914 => -0.081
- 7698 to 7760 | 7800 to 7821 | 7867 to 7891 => 0.224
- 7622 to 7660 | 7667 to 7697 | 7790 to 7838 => -0.077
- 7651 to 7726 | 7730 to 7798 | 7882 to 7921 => 0.026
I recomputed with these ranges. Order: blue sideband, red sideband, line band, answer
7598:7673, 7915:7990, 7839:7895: 0.007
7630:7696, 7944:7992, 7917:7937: -0.002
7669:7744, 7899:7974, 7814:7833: 0.082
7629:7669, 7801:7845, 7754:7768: -0.074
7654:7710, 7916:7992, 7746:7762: 0.020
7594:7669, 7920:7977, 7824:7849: 0.016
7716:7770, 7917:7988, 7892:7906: 0.002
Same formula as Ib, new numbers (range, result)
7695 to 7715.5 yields 4.492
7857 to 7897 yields 4.082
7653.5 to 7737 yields 4.093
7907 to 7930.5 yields 4.002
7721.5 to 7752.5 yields 4.344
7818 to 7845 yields 3.991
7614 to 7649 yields 4.001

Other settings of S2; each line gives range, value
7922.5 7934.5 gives 4.5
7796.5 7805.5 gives 3.19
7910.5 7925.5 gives 4.24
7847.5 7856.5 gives 4.38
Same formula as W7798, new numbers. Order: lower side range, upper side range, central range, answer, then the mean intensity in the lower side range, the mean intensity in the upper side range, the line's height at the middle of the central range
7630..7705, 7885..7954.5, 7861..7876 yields 0.04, 4.42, 4.34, 4.35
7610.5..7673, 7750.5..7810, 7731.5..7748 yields -0.11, 4.34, 4.01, 4.11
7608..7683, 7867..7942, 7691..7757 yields -0.05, 4.36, 4.32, 4.35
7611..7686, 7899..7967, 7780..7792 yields 0.06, 4.37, 4.32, 4.34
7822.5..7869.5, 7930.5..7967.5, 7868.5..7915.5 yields 0.00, 4.27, 4.35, 4.31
